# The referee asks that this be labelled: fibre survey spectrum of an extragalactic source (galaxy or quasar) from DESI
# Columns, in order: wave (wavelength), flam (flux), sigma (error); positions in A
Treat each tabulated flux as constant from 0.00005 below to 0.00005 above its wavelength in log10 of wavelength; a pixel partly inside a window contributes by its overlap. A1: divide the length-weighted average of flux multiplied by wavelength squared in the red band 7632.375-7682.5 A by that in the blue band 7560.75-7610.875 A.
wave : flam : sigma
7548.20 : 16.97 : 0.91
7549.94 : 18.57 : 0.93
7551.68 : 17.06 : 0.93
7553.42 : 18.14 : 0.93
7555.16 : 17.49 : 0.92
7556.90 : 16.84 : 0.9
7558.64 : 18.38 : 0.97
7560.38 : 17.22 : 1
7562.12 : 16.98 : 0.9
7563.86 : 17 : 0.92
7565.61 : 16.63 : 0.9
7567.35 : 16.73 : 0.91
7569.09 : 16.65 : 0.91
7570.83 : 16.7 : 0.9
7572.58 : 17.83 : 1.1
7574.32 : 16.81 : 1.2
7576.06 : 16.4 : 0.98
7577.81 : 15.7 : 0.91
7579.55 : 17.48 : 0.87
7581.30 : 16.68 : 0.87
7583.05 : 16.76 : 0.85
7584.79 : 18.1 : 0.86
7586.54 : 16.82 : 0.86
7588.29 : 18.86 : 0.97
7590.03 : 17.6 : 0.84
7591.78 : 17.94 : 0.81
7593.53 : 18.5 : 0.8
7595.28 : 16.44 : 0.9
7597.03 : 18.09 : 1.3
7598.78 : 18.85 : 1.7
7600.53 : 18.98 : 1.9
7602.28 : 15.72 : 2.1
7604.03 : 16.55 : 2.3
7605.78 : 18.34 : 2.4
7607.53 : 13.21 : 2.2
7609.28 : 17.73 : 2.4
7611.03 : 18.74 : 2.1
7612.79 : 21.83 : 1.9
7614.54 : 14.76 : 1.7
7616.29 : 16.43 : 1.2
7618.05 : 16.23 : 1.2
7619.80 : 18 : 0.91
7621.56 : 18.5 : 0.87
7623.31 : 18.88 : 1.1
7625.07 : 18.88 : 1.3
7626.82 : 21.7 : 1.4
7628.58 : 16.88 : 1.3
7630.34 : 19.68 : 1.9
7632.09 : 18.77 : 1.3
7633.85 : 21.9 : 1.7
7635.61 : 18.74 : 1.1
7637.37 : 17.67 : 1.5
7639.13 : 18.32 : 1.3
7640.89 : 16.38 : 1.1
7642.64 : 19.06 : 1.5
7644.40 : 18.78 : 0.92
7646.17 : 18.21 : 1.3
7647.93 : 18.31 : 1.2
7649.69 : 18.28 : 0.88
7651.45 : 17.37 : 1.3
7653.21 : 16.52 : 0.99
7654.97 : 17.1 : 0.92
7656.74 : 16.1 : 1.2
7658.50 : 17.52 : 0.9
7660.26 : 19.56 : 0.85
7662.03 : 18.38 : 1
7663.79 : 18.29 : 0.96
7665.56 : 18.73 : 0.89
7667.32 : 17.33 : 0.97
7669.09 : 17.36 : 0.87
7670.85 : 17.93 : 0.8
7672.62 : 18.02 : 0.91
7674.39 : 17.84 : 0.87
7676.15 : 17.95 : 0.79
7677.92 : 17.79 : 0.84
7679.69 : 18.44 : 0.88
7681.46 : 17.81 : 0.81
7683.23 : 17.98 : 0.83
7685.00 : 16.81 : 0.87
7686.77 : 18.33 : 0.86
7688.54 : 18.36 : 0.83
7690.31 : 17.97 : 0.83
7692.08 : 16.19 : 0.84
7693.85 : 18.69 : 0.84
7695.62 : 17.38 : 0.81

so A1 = 1.07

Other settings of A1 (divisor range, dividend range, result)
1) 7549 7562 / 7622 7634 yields 1.12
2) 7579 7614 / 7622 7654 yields 1.07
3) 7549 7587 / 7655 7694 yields 1.07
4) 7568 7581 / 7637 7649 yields 1.10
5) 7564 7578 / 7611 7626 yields 1.09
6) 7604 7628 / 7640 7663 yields 1.01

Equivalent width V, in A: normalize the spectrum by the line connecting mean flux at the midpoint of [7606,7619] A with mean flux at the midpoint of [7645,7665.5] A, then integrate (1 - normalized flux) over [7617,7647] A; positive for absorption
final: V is -2.06 A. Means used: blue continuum 17.1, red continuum 17.8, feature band 18.6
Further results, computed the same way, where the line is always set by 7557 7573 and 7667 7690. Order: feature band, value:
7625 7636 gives -1.3 A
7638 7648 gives -0.3 A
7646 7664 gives -0.1 A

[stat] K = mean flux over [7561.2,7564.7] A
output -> 17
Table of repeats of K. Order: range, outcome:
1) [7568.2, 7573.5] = 17.1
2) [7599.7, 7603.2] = 17.3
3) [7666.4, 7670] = 17.4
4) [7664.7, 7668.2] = 18.1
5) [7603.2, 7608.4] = 16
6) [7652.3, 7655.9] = 16.8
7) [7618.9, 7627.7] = 19.2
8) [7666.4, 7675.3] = 17.7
